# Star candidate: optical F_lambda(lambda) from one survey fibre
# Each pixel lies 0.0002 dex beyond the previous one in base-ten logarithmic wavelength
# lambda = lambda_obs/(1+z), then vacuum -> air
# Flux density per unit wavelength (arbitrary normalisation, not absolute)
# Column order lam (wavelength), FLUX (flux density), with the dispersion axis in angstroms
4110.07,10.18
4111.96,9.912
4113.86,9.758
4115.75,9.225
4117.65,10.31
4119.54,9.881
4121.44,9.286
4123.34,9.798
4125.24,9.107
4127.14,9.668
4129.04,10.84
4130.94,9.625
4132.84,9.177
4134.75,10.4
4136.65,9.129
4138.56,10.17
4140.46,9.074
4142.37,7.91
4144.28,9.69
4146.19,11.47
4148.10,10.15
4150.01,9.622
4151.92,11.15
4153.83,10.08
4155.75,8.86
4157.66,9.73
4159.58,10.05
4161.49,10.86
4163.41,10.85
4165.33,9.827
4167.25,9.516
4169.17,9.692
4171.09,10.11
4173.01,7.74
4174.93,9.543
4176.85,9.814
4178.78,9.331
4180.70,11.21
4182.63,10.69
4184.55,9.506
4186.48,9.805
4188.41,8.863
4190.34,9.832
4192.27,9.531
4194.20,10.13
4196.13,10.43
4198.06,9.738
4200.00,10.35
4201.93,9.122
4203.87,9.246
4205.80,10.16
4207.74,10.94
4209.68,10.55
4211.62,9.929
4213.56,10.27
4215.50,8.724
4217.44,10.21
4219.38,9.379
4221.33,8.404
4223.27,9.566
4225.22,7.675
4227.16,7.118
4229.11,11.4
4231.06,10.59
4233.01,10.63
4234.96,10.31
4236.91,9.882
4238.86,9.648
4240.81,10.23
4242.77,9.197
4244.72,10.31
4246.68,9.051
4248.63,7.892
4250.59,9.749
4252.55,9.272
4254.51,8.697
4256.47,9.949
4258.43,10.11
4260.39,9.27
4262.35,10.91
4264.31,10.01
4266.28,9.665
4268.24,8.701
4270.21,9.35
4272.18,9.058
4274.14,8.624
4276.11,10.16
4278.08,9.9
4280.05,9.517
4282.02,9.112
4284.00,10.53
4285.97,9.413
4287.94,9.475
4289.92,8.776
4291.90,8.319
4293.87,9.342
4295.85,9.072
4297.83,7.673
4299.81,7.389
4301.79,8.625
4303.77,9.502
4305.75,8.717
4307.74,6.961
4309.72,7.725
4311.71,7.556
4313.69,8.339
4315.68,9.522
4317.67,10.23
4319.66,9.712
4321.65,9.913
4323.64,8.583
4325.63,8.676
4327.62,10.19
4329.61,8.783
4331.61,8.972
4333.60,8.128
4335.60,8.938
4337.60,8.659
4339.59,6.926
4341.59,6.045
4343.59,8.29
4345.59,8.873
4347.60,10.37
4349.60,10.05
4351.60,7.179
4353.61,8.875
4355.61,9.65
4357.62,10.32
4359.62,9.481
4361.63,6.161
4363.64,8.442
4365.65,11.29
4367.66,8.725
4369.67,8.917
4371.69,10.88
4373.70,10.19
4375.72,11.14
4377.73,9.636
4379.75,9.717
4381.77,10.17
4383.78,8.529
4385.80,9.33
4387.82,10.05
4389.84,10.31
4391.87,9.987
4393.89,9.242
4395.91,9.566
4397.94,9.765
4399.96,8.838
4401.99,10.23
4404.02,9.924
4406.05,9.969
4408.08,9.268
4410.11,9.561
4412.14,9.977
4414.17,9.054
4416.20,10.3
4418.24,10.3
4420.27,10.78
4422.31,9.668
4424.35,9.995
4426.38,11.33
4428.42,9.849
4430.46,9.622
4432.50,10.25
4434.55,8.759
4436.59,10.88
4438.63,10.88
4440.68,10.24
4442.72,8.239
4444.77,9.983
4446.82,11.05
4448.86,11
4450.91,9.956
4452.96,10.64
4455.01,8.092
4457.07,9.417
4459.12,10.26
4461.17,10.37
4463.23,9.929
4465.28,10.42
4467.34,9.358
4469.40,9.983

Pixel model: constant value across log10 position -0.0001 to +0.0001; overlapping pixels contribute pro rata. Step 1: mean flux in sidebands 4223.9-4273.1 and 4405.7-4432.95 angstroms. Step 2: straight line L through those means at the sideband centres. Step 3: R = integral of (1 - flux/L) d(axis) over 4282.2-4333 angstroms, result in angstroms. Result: 4.3 angstroms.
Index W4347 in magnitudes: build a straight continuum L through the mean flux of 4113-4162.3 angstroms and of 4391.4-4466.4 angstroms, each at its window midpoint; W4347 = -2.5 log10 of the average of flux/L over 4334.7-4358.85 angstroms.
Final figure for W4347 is 0.141 mag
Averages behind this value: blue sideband 9.81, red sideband 9.94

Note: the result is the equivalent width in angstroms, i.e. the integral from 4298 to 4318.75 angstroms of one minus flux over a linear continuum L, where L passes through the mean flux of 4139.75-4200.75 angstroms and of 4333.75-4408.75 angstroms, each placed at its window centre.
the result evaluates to 2.26 angstroms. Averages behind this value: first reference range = 9.85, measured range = 8.43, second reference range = 9.28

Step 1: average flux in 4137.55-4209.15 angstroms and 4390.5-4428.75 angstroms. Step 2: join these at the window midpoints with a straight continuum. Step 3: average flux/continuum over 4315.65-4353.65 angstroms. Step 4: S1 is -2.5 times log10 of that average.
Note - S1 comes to 0.122 mag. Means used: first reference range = 9.86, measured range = 8.83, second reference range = 9.88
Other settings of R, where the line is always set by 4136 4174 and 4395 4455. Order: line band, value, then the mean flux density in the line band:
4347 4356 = 0.7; 9.15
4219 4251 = 1.2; 9.47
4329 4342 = 2.3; 8.13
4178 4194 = -0.1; 9.87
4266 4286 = 0.8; 9.45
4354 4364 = 1.1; 8.84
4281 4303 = 2.2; 8.89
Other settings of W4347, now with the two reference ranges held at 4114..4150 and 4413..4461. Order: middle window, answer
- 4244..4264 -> 0.04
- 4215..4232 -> 0.07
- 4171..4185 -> 0.00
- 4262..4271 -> 0.02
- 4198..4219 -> -0.01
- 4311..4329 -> 0.08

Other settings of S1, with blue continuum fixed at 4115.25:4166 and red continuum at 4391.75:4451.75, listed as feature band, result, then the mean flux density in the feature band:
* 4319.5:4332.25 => 0.077 mag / 9.24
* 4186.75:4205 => 0.019 mag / 9.7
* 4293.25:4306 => 0.155 mag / 8.59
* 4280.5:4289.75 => 0.040 mag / 9.55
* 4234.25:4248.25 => 0.019 mag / 9.72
